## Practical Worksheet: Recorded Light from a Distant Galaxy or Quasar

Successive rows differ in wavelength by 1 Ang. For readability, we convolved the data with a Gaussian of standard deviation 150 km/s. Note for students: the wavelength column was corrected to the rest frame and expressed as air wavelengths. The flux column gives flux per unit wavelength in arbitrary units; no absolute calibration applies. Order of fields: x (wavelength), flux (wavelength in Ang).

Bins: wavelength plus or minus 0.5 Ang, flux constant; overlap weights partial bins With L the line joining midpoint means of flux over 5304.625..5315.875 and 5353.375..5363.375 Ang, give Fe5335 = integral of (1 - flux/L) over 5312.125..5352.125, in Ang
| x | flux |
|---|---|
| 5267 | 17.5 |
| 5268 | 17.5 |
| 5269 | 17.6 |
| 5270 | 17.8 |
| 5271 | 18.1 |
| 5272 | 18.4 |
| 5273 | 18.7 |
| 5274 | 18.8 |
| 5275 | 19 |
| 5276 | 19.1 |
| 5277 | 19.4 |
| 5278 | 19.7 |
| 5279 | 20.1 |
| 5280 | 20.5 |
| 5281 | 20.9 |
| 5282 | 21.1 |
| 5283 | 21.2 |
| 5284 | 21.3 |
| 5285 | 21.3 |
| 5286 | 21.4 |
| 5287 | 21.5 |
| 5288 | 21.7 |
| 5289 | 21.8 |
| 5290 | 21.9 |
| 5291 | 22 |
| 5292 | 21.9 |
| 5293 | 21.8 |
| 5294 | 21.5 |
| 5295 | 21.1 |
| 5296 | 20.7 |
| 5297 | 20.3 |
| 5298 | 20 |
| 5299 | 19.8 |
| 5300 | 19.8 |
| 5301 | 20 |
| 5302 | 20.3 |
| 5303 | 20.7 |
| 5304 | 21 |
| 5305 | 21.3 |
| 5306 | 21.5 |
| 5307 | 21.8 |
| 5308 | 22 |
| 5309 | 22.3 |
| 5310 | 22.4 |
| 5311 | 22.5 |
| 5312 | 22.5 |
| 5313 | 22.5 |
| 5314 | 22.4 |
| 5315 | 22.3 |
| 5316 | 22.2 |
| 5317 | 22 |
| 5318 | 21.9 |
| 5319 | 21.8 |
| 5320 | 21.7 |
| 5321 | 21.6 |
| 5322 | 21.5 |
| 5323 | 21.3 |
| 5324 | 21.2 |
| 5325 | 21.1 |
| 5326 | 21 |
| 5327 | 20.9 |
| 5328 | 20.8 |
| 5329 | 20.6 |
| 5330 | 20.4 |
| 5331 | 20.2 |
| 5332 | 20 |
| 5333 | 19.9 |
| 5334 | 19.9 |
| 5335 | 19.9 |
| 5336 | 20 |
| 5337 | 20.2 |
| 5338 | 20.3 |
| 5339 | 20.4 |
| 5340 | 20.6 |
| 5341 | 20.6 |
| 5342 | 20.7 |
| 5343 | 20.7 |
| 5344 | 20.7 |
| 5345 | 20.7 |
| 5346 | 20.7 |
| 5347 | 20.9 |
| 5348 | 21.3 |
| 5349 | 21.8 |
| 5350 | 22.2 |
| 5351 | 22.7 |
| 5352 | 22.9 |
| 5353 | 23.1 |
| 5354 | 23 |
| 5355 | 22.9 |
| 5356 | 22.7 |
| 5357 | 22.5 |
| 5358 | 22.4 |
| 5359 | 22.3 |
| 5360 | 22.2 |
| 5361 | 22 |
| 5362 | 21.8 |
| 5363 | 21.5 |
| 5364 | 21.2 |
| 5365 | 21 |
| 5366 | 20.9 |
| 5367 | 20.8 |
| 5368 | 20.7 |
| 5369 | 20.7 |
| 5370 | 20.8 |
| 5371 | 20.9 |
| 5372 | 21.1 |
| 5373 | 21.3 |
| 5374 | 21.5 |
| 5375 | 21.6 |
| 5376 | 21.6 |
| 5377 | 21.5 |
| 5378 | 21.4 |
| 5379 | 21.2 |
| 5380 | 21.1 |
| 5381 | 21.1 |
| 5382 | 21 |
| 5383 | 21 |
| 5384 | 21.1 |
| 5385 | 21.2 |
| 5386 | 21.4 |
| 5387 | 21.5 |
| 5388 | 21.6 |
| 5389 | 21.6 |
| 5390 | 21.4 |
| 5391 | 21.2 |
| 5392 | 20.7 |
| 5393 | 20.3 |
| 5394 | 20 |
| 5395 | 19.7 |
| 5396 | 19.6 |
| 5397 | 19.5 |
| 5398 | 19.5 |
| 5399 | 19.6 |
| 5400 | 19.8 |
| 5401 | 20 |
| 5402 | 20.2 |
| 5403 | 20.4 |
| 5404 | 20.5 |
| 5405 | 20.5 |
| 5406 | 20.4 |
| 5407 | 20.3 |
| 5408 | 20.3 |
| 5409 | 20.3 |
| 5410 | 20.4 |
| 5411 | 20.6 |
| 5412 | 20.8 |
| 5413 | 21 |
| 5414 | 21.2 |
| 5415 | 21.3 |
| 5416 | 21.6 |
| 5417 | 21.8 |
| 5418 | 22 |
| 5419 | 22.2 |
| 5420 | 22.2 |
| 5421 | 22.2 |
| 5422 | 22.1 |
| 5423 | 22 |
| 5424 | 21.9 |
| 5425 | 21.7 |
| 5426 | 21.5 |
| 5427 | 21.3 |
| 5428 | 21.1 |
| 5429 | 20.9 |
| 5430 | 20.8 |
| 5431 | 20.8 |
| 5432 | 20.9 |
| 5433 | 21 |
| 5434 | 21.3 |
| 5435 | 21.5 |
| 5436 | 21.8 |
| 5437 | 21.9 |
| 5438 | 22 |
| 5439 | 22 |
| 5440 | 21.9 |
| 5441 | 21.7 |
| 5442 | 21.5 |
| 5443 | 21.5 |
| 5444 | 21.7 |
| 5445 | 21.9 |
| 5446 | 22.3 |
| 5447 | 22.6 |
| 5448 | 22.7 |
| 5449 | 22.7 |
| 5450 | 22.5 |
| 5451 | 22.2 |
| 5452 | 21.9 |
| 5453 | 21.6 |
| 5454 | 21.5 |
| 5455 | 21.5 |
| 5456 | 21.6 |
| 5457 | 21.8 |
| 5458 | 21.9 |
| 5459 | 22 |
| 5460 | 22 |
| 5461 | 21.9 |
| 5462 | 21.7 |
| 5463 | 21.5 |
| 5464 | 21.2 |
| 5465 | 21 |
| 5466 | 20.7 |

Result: 2.0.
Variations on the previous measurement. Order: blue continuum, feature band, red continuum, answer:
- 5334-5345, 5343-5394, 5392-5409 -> -3.1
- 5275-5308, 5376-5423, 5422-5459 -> 1.3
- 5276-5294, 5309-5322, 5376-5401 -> -0.7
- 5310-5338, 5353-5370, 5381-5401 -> -0.8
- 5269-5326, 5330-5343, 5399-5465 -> 0.5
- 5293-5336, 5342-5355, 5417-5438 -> -0.3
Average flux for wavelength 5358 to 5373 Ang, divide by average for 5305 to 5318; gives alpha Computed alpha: 0.96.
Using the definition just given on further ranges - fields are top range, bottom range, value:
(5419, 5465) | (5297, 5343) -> 1.03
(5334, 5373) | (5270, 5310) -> 1.03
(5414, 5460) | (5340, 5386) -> 1.01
